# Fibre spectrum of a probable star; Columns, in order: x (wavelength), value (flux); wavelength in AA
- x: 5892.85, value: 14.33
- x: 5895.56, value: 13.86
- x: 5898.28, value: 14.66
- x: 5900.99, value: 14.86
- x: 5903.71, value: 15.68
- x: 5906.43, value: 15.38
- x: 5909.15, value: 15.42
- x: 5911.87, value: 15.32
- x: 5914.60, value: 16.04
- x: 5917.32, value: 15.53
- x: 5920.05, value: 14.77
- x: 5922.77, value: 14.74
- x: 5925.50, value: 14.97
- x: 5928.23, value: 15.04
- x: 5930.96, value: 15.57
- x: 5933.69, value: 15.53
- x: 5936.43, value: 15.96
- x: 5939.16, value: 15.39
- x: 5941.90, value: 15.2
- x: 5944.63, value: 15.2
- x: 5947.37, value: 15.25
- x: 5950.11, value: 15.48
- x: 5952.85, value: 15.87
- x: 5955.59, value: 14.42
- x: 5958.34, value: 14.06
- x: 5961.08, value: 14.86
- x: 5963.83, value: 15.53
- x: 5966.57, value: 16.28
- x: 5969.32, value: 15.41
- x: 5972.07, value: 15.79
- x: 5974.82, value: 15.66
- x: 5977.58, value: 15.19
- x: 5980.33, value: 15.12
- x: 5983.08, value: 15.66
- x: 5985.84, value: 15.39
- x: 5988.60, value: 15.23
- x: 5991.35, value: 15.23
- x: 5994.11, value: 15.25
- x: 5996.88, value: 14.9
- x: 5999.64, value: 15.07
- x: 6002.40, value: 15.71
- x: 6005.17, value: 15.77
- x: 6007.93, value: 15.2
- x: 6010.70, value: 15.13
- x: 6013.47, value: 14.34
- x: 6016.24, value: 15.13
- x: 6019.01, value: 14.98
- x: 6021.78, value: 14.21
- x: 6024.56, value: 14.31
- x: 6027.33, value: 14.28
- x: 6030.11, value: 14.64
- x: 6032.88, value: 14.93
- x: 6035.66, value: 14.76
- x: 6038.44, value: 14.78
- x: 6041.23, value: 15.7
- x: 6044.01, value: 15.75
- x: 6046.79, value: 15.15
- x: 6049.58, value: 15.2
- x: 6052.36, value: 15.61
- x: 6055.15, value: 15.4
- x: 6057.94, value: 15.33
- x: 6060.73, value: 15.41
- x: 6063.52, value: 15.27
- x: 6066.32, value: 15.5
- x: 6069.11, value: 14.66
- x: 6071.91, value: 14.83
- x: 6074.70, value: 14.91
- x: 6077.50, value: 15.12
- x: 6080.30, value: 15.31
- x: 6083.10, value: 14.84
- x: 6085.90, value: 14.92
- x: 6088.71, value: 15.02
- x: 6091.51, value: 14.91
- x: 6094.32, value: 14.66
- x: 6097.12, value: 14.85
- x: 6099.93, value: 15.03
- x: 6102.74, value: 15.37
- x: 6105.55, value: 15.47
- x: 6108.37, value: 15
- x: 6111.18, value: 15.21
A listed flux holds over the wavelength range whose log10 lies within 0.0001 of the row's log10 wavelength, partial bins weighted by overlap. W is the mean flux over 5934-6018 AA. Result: 15.3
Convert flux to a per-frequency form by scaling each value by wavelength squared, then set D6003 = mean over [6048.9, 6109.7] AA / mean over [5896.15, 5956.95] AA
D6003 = 1.04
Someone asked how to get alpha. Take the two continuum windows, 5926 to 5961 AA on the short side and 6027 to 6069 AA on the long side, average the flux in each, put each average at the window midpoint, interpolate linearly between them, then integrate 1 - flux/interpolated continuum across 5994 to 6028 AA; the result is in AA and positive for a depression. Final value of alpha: 0.6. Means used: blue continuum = 15.2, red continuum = 15.2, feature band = 14.9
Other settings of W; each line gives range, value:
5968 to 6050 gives 15.1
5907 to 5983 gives 15.3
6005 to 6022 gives 15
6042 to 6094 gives 15.2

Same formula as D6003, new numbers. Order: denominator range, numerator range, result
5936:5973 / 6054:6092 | 1.03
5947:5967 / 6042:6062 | 1.05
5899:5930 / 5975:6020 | 1.03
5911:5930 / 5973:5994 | 1.03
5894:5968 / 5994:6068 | 1.03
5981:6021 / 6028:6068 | 1.02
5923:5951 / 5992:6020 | 1.01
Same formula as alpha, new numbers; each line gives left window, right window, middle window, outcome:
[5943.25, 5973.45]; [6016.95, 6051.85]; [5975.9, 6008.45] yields -0.41 AA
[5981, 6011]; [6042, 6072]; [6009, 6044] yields 1.16 AA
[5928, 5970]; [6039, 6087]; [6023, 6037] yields 0.62 AA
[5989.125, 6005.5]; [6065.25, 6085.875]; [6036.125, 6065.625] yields -0.48 AA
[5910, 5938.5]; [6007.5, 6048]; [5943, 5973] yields -0.16 AA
